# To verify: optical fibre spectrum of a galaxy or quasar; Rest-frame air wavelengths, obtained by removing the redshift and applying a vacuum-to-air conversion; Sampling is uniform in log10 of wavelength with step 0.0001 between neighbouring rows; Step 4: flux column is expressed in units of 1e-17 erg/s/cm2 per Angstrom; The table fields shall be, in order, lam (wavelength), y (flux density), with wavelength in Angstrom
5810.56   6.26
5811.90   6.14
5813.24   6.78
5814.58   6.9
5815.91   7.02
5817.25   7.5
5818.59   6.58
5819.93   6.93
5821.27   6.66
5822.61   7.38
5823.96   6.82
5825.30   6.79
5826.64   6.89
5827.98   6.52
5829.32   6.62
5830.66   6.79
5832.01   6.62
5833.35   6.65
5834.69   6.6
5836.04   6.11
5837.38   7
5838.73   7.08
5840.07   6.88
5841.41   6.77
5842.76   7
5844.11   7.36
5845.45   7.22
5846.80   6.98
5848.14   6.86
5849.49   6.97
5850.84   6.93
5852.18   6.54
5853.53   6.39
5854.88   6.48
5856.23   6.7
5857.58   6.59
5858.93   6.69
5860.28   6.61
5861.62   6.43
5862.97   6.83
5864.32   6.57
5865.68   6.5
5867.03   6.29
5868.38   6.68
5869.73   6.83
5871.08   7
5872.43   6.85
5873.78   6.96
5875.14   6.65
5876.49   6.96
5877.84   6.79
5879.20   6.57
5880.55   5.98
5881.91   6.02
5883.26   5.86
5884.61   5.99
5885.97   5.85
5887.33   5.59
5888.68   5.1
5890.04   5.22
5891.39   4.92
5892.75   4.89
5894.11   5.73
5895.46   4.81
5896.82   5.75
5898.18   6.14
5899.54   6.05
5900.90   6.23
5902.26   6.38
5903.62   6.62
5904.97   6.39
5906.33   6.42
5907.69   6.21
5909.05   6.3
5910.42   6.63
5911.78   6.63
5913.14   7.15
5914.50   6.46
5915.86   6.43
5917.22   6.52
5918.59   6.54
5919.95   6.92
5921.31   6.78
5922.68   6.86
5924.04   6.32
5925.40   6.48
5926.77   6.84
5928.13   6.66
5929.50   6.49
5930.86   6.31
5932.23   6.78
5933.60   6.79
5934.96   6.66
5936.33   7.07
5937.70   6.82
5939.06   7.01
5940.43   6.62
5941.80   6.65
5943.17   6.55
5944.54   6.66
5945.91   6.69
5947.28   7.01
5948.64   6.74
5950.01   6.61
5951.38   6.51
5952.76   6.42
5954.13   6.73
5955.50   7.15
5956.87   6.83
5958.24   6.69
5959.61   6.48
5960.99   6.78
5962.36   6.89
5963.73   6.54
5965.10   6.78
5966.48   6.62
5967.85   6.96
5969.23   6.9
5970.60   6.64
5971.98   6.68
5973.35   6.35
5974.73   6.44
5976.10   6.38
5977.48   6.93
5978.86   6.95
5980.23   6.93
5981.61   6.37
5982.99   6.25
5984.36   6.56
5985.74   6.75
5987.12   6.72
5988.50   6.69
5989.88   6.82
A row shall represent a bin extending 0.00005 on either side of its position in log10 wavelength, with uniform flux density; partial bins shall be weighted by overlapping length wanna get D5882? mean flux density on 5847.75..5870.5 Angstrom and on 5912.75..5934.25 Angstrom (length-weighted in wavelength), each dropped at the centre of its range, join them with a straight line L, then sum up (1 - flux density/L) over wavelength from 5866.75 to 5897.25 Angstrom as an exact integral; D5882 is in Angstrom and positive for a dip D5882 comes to 2.7 Angstrom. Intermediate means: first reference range 6.64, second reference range 6.64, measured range 6.06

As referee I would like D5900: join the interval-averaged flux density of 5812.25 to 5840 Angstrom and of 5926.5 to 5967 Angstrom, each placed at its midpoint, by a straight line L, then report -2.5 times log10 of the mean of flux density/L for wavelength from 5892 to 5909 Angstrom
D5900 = 0.13 mag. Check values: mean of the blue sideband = 6.81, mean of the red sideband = 6.71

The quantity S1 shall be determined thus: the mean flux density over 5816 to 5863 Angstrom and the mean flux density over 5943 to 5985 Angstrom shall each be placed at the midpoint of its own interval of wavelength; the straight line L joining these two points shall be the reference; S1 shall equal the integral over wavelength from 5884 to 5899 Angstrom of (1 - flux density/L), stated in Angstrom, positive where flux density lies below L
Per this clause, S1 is 2.87 Angstrom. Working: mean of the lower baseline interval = 6.8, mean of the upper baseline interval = 6.68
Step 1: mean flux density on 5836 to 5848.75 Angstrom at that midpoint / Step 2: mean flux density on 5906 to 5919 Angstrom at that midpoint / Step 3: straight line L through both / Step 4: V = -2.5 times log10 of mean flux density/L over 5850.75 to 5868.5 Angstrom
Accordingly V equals 0.05 mag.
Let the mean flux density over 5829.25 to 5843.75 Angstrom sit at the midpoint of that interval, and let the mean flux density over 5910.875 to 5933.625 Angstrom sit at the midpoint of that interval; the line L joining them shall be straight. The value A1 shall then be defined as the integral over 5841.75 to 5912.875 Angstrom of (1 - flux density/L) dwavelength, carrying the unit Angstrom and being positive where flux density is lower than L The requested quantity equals 3.5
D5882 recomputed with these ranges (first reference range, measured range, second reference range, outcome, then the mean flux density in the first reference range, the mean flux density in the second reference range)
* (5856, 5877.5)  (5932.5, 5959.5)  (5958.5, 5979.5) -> -0.2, 6.7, 6.69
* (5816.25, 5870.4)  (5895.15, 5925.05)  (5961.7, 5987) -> 1.4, 6.77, 6.66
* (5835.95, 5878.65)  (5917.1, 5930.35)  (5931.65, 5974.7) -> 0.2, 6.77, 6.72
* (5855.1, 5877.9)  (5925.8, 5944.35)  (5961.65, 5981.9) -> 0.0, 6.7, 6.7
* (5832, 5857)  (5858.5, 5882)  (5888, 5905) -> -1.5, 6.8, 5.69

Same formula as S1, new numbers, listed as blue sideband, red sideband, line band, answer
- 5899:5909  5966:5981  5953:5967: -0.2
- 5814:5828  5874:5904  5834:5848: -0.6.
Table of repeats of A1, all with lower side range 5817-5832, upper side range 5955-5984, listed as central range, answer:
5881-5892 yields 1.9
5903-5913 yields 0.4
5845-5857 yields 0.1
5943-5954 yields 0.1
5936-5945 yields -0.1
